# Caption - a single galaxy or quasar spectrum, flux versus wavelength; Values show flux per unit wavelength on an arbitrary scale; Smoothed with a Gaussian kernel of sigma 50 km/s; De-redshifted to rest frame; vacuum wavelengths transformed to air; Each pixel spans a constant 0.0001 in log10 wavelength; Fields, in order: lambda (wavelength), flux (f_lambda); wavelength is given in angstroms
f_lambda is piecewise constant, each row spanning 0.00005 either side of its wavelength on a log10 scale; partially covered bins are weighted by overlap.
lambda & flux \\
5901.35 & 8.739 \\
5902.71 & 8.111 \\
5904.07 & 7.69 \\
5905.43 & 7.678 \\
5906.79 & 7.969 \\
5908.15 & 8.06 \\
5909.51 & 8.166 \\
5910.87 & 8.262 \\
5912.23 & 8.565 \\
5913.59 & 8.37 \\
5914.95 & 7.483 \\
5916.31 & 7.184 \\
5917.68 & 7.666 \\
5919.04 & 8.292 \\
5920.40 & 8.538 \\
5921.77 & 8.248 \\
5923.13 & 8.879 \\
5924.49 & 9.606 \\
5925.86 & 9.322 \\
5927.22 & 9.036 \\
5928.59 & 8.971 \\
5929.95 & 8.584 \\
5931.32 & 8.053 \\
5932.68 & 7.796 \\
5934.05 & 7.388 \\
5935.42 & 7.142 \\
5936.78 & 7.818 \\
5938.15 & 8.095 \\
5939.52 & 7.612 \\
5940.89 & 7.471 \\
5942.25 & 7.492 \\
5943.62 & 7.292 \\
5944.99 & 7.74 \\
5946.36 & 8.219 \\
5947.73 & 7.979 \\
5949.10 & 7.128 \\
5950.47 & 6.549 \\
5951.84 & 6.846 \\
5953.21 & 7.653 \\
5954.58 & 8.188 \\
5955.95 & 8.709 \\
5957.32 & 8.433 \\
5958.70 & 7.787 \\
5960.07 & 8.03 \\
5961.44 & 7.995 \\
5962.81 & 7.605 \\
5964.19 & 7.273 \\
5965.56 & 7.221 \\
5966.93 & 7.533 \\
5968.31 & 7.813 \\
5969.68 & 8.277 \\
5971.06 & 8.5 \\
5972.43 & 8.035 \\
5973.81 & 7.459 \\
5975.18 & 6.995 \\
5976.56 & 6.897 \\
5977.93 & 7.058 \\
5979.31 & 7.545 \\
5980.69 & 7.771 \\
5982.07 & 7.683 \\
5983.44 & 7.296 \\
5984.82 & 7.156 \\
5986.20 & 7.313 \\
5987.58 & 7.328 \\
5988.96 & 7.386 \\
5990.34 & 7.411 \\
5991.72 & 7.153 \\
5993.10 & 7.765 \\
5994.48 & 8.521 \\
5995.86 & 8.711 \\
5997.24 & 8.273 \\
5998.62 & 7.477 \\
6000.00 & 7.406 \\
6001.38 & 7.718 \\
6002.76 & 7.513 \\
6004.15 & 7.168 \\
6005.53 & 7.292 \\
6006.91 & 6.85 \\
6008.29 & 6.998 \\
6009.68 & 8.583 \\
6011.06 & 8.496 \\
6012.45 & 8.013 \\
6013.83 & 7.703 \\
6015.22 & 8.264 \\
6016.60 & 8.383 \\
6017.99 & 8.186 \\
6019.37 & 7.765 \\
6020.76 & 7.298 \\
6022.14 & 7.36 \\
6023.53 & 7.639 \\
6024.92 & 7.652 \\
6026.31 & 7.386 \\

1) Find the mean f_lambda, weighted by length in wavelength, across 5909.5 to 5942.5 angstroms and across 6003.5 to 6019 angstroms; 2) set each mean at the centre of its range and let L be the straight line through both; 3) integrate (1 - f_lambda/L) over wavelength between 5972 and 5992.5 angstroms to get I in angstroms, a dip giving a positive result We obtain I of 1.49 angstroms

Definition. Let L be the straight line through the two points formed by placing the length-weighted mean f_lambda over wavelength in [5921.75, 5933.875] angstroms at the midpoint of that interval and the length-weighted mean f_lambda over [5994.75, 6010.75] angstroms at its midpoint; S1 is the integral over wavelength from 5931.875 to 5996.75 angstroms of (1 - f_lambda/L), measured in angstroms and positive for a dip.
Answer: 4.36 angstroms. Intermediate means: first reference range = 8.69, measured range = 7.64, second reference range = 7.68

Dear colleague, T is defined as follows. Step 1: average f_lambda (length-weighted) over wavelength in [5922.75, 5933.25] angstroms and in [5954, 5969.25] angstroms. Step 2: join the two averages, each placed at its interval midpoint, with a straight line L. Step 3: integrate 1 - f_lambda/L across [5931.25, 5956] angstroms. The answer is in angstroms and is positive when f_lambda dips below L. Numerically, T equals 2.25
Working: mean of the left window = 8.79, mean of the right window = 7.88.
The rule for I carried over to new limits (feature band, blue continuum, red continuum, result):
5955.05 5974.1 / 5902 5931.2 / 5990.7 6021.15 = 0.3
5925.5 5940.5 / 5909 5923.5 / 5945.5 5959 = -0.3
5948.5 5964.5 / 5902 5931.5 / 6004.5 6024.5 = 0.8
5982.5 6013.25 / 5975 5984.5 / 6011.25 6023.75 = -0.1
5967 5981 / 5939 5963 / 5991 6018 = 0.2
